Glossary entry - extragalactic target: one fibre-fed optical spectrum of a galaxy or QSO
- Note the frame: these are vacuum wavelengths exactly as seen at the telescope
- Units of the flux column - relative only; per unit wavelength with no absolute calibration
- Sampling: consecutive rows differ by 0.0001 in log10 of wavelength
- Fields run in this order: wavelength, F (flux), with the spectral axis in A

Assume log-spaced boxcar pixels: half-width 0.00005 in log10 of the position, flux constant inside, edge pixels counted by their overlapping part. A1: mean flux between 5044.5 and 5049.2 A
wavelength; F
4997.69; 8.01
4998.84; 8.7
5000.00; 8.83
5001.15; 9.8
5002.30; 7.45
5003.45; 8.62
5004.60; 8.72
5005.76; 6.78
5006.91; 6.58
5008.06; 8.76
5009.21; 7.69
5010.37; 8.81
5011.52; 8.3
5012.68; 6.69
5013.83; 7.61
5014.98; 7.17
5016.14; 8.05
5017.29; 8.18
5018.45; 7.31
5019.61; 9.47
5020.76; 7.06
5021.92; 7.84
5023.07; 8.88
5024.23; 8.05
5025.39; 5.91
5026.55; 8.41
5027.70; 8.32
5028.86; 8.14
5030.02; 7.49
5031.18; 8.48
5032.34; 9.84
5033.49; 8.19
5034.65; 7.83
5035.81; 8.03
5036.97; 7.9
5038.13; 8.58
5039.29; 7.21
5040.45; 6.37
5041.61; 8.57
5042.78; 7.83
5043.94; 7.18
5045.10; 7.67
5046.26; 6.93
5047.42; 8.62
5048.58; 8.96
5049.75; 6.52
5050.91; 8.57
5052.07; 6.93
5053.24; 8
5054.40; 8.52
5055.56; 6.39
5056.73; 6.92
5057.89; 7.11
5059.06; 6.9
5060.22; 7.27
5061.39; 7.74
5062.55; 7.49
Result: 8.03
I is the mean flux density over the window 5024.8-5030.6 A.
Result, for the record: 7.65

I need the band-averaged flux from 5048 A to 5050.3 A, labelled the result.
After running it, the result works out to 7.74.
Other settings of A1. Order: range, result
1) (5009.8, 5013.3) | 7.93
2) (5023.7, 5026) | 6.96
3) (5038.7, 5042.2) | 7.37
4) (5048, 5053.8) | 7.79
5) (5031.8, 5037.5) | 8.36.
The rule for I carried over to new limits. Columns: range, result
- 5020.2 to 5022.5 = 7.47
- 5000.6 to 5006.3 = 8.27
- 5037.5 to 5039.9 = 7.88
